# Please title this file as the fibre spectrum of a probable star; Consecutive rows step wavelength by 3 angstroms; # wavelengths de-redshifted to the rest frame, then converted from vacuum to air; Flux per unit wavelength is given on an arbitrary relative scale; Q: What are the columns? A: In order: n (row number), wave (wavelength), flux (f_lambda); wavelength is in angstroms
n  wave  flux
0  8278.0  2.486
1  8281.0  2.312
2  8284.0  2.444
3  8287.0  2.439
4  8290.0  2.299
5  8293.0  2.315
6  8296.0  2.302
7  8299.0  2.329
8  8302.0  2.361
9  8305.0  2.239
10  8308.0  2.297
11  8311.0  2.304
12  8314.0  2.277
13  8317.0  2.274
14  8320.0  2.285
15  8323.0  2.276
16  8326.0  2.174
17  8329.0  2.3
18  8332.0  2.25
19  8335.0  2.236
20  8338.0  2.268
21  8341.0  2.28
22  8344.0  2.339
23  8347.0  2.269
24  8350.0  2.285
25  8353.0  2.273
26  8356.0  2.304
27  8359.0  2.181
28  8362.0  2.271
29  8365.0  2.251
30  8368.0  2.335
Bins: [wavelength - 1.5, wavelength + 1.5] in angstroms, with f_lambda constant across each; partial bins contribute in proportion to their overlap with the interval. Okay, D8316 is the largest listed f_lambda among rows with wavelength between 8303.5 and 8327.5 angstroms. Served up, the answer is 2.304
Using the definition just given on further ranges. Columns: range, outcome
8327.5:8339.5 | 2.3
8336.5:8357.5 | 2.339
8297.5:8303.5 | 2.361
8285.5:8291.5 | 2.439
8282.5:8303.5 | 2.444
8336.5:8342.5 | 2.28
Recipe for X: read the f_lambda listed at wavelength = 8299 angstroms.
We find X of 2.329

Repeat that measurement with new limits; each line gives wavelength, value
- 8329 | 2.3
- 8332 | 2.25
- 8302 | 2.361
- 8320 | 2.285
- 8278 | 2.486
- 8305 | 2.239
